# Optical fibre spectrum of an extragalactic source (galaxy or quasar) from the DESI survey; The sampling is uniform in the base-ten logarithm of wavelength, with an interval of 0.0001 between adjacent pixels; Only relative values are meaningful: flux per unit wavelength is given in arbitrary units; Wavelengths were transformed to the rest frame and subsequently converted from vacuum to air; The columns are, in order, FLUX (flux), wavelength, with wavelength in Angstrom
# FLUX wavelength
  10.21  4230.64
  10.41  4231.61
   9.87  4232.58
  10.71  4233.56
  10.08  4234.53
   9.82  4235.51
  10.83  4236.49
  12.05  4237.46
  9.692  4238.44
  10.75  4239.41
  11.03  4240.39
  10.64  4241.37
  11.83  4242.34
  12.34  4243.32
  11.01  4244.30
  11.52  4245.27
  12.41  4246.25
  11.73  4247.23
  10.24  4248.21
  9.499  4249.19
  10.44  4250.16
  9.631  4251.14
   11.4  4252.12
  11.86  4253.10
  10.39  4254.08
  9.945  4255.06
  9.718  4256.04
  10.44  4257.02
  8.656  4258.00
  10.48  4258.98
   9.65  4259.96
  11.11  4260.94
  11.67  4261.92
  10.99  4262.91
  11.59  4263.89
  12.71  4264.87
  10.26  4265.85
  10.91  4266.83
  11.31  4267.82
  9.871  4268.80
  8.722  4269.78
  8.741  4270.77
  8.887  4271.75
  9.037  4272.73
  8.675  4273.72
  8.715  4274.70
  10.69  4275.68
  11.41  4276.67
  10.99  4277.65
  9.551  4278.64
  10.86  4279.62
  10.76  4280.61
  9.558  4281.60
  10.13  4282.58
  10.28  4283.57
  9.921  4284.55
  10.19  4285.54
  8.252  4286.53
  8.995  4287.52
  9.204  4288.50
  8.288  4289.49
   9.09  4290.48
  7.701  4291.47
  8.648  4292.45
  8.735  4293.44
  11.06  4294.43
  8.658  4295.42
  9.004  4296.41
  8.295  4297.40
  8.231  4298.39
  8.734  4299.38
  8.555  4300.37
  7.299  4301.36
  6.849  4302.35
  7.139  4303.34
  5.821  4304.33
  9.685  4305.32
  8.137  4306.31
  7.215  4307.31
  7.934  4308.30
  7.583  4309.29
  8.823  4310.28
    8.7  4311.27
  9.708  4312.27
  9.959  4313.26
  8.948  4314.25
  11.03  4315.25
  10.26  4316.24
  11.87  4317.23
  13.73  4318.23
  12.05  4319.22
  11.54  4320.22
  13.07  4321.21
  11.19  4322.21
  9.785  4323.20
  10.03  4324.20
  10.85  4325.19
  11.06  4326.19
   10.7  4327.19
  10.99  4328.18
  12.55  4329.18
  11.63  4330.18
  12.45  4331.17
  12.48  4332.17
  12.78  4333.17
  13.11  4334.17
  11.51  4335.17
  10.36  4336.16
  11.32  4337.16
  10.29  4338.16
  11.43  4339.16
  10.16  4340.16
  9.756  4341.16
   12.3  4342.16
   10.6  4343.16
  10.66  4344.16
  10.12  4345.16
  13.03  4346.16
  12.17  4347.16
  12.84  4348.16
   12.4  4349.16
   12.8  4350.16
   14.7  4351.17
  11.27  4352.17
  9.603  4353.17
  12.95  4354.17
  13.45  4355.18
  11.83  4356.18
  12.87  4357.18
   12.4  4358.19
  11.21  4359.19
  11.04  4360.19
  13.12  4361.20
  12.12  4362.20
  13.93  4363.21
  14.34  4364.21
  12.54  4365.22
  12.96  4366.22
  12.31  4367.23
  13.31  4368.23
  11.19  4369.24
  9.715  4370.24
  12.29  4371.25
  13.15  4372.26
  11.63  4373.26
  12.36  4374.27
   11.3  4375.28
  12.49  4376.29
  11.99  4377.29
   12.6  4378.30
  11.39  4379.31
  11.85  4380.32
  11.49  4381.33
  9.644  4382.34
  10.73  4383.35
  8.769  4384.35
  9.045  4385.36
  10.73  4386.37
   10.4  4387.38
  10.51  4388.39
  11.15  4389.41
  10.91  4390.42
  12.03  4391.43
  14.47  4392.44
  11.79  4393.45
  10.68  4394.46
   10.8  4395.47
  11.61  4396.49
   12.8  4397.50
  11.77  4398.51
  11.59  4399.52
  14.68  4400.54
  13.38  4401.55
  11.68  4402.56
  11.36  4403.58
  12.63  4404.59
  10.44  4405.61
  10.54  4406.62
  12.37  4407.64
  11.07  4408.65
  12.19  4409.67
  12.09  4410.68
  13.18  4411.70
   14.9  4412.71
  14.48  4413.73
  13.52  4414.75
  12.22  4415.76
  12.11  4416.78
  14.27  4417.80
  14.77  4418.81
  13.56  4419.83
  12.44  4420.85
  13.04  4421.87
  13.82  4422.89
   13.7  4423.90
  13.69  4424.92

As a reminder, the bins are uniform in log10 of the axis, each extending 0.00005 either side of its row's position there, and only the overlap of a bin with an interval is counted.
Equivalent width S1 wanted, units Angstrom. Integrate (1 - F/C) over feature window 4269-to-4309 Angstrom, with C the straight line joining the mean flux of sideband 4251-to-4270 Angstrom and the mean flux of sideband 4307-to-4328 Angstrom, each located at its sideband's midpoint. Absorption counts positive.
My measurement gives 5.77 Angstrom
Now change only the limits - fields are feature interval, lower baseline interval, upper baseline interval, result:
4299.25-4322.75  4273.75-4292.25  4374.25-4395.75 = 1.58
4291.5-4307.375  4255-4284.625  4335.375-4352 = 3.66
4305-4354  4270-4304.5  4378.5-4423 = -3.82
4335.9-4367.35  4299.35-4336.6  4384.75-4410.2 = -3.43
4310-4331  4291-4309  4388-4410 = -4.61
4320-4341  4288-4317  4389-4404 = -3.75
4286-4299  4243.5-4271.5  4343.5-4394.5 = 2.62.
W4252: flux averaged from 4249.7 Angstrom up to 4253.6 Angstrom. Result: 10.8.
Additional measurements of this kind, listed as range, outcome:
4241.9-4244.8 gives 11.7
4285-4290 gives 8.98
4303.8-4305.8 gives 7.74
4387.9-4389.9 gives 10.8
